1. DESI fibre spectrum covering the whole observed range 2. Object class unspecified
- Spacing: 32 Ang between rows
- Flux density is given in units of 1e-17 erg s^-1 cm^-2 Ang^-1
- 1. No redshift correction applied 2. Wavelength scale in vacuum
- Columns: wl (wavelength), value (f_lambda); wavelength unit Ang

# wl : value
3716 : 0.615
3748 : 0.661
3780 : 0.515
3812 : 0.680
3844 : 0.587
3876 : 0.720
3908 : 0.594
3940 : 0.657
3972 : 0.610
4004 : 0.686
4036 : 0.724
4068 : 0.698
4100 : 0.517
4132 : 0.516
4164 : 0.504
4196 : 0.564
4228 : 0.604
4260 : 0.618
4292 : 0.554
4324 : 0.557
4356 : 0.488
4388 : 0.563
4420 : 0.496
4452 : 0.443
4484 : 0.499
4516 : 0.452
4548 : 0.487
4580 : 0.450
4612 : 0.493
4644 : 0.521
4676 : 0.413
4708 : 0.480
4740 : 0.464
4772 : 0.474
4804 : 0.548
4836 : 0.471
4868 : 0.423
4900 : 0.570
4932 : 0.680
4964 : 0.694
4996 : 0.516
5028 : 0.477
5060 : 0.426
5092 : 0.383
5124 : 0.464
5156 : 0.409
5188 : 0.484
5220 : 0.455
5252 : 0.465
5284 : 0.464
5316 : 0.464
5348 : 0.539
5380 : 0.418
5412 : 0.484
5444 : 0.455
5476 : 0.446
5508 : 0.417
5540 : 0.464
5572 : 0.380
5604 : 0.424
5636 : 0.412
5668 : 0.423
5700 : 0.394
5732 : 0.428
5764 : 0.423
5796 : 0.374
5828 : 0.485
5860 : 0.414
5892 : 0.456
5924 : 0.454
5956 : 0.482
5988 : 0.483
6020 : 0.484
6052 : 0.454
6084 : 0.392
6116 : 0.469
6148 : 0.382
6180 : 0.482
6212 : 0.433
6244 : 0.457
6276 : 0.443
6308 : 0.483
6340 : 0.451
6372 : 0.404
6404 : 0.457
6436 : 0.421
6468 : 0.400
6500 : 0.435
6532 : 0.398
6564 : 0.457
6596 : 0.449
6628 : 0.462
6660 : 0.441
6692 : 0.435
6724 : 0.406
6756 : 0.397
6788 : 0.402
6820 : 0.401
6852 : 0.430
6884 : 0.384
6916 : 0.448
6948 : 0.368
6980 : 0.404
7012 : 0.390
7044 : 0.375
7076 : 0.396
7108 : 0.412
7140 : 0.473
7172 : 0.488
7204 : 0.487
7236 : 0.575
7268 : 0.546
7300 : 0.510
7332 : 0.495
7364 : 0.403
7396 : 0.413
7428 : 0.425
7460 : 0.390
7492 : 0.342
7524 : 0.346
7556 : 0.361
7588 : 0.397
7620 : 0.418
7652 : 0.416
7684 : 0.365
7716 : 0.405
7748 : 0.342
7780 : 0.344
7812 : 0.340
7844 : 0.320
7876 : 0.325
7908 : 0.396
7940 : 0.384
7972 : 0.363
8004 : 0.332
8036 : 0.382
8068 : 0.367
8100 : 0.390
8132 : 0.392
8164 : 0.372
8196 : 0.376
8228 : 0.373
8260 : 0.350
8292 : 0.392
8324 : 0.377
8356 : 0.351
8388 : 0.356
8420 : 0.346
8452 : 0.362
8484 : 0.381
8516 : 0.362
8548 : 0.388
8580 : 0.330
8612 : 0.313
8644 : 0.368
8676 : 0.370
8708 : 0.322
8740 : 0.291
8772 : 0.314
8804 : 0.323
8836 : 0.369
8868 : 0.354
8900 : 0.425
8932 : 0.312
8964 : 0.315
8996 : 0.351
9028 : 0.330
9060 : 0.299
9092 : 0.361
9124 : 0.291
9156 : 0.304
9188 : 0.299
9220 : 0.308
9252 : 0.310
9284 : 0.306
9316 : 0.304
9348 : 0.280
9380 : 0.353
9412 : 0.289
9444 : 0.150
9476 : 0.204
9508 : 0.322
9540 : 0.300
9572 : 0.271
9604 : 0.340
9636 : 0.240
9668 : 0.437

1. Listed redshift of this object 1.59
